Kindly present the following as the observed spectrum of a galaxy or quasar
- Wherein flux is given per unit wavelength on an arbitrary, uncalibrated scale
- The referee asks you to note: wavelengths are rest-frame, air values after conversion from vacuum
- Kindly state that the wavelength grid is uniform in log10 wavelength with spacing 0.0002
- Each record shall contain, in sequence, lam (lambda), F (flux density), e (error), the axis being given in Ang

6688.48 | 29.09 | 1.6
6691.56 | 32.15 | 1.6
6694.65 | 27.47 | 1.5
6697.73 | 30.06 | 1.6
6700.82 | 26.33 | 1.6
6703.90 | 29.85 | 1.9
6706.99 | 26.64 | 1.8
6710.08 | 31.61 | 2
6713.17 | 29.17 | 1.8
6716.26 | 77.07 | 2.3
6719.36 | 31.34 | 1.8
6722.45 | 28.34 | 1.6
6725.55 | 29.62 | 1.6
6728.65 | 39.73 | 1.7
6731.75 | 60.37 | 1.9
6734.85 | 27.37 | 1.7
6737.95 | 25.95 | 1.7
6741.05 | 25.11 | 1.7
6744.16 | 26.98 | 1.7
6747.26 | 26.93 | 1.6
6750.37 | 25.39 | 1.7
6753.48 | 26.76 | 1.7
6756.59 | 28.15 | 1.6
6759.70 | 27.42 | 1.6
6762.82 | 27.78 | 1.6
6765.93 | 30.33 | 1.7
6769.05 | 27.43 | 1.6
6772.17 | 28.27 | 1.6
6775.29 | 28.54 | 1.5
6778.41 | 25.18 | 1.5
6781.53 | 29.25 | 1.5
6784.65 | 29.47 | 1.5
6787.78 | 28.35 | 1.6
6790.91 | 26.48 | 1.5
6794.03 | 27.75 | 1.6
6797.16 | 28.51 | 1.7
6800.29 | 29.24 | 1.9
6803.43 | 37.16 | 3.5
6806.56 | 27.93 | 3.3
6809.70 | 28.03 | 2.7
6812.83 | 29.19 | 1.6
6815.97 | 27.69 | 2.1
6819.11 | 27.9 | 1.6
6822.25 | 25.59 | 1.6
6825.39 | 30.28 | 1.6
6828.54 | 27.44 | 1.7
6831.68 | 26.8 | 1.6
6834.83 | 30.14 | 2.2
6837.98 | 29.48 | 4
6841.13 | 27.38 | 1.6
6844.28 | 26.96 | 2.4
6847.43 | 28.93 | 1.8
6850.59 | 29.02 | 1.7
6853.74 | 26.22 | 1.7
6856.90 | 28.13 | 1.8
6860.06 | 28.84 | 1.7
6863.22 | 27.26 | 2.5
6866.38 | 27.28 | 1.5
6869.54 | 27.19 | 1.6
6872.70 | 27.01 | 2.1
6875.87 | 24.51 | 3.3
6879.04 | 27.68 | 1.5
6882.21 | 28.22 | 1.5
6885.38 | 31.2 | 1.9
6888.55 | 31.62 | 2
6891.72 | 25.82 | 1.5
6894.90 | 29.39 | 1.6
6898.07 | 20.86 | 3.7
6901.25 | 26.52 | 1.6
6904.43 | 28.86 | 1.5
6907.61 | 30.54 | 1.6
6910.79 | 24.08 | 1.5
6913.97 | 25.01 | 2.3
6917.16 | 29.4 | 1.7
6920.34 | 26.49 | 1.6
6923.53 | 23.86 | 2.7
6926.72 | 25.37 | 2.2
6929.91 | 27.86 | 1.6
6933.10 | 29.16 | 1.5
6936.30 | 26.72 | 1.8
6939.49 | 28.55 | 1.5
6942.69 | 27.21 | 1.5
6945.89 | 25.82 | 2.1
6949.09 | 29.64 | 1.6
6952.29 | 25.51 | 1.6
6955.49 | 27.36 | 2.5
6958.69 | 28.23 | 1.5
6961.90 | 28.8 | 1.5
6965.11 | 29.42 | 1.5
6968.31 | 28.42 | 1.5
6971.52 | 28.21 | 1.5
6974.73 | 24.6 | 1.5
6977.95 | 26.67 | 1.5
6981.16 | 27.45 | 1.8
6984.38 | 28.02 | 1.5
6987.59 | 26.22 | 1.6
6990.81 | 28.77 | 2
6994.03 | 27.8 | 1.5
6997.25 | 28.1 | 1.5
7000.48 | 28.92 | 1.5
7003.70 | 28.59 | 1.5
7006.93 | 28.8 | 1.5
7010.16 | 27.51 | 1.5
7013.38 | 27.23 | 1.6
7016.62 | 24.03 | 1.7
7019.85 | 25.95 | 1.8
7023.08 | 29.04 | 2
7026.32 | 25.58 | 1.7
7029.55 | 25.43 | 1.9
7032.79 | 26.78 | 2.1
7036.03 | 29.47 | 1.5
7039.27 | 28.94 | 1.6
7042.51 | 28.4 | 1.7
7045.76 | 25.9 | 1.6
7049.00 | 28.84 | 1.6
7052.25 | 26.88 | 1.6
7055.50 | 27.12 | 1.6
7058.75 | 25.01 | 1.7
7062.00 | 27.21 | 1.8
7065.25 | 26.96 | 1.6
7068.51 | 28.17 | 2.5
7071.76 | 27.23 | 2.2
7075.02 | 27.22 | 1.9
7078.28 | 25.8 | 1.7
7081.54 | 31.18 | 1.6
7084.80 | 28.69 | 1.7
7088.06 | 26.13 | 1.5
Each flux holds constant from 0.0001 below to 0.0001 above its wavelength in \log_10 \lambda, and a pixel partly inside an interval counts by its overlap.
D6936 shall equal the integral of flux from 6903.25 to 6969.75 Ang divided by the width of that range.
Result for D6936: 27.4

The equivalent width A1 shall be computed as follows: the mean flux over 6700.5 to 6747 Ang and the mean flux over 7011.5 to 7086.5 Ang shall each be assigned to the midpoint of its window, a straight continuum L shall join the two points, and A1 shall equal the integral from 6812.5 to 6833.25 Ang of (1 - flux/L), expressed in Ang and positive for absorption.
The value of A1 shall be 2.9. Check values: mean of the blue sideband 34.4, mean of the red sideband 27.3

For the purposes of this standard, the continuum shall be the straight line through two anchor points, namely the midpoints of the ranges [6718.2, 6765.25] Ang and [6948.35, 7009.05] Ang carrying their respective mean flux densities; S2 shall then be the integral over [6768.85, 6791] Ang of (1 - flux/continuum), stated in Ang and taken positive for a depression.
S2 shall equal 1.5 Ang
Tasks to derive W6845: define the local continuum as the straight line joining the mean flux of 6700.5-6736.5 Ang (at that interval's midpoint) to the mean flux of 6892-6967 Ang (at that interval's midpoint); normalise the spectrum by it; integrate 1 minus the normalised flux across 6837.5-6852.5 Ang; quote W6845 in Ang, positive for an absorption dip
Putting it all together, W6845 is 1.34 Ang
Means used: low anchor 36.8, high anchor 27.1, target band 28.2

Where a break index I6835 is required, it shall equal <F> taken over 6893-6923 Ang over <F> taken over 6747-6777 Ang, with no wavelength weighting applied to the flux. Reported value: 1.0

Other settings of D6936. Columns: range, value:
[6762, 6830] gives 28.5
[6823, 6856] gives 28.2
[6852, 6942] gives 27.3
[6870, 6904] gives 27.3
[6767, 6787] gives 28.1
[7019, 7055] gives 27.4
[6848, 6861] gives 28.1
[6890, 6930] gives 26.4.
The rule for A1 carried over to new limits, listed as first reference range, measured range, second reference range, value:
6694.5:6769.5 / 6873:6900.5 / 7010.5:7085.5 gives 2.1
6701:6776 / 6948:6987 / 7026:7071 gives 1.1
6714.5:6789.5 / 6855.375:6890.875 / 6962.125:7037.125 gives 1.9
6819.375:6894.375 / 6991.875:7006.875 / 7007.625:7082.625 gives -0.6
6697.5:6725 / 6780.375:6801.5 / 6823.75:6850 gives 1.6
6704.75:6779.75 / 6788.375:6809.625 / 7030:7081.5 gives 1.1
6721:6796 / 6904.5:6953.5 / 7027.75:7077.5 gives 1.9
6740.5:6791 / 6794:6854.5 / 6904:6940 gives -2.7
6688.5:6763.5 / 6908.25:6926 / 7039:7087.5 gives 2.1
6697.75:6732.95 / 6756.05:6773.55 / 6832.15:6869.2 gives 2.8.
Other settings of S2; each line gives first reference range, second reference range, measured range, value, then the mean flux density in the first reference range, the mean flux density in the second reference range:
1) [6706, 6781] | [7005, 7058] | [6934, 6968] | 0.8 Ang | 31.7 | 27.2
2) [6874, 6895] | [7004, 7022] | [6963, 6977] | -0.2 Ang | 28.2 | 26.9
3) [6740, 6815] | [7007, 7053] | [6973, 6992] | 0.3 Ang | 28.2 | 27.2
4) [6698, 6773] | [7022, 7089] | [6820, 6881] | 5.1 Ang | 31.8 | 27.4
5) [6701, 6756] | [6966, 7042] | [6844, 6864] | 1.7 Ang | 33.2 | 27.5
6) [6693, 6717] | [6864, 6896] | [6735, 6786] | 6.8 Ang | 33.4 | 28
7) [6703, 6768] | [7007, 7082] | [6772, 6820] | 4.1 Ang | 32.4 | 27.2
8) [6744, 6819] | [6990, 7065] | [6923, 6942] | 0.4 Ang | 28.3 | 27.4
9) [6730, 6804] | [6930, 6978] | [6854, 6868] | 0.4 Ang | 29.3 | 27.7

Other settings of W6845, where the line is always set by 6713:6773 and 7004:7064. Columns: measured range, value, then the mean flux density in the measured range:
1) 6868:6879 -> 1.4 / 26.4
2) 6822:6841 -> 1.5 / 28.4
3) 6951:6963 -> 0.5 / 27.5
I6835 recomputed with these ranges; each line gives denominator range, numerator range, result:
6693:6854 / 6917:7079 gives 0.91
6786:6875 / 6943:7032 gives 0.97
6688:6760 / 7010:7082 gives 0.84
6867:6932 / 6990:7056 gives 1.02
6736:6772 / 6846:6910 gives 1.02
